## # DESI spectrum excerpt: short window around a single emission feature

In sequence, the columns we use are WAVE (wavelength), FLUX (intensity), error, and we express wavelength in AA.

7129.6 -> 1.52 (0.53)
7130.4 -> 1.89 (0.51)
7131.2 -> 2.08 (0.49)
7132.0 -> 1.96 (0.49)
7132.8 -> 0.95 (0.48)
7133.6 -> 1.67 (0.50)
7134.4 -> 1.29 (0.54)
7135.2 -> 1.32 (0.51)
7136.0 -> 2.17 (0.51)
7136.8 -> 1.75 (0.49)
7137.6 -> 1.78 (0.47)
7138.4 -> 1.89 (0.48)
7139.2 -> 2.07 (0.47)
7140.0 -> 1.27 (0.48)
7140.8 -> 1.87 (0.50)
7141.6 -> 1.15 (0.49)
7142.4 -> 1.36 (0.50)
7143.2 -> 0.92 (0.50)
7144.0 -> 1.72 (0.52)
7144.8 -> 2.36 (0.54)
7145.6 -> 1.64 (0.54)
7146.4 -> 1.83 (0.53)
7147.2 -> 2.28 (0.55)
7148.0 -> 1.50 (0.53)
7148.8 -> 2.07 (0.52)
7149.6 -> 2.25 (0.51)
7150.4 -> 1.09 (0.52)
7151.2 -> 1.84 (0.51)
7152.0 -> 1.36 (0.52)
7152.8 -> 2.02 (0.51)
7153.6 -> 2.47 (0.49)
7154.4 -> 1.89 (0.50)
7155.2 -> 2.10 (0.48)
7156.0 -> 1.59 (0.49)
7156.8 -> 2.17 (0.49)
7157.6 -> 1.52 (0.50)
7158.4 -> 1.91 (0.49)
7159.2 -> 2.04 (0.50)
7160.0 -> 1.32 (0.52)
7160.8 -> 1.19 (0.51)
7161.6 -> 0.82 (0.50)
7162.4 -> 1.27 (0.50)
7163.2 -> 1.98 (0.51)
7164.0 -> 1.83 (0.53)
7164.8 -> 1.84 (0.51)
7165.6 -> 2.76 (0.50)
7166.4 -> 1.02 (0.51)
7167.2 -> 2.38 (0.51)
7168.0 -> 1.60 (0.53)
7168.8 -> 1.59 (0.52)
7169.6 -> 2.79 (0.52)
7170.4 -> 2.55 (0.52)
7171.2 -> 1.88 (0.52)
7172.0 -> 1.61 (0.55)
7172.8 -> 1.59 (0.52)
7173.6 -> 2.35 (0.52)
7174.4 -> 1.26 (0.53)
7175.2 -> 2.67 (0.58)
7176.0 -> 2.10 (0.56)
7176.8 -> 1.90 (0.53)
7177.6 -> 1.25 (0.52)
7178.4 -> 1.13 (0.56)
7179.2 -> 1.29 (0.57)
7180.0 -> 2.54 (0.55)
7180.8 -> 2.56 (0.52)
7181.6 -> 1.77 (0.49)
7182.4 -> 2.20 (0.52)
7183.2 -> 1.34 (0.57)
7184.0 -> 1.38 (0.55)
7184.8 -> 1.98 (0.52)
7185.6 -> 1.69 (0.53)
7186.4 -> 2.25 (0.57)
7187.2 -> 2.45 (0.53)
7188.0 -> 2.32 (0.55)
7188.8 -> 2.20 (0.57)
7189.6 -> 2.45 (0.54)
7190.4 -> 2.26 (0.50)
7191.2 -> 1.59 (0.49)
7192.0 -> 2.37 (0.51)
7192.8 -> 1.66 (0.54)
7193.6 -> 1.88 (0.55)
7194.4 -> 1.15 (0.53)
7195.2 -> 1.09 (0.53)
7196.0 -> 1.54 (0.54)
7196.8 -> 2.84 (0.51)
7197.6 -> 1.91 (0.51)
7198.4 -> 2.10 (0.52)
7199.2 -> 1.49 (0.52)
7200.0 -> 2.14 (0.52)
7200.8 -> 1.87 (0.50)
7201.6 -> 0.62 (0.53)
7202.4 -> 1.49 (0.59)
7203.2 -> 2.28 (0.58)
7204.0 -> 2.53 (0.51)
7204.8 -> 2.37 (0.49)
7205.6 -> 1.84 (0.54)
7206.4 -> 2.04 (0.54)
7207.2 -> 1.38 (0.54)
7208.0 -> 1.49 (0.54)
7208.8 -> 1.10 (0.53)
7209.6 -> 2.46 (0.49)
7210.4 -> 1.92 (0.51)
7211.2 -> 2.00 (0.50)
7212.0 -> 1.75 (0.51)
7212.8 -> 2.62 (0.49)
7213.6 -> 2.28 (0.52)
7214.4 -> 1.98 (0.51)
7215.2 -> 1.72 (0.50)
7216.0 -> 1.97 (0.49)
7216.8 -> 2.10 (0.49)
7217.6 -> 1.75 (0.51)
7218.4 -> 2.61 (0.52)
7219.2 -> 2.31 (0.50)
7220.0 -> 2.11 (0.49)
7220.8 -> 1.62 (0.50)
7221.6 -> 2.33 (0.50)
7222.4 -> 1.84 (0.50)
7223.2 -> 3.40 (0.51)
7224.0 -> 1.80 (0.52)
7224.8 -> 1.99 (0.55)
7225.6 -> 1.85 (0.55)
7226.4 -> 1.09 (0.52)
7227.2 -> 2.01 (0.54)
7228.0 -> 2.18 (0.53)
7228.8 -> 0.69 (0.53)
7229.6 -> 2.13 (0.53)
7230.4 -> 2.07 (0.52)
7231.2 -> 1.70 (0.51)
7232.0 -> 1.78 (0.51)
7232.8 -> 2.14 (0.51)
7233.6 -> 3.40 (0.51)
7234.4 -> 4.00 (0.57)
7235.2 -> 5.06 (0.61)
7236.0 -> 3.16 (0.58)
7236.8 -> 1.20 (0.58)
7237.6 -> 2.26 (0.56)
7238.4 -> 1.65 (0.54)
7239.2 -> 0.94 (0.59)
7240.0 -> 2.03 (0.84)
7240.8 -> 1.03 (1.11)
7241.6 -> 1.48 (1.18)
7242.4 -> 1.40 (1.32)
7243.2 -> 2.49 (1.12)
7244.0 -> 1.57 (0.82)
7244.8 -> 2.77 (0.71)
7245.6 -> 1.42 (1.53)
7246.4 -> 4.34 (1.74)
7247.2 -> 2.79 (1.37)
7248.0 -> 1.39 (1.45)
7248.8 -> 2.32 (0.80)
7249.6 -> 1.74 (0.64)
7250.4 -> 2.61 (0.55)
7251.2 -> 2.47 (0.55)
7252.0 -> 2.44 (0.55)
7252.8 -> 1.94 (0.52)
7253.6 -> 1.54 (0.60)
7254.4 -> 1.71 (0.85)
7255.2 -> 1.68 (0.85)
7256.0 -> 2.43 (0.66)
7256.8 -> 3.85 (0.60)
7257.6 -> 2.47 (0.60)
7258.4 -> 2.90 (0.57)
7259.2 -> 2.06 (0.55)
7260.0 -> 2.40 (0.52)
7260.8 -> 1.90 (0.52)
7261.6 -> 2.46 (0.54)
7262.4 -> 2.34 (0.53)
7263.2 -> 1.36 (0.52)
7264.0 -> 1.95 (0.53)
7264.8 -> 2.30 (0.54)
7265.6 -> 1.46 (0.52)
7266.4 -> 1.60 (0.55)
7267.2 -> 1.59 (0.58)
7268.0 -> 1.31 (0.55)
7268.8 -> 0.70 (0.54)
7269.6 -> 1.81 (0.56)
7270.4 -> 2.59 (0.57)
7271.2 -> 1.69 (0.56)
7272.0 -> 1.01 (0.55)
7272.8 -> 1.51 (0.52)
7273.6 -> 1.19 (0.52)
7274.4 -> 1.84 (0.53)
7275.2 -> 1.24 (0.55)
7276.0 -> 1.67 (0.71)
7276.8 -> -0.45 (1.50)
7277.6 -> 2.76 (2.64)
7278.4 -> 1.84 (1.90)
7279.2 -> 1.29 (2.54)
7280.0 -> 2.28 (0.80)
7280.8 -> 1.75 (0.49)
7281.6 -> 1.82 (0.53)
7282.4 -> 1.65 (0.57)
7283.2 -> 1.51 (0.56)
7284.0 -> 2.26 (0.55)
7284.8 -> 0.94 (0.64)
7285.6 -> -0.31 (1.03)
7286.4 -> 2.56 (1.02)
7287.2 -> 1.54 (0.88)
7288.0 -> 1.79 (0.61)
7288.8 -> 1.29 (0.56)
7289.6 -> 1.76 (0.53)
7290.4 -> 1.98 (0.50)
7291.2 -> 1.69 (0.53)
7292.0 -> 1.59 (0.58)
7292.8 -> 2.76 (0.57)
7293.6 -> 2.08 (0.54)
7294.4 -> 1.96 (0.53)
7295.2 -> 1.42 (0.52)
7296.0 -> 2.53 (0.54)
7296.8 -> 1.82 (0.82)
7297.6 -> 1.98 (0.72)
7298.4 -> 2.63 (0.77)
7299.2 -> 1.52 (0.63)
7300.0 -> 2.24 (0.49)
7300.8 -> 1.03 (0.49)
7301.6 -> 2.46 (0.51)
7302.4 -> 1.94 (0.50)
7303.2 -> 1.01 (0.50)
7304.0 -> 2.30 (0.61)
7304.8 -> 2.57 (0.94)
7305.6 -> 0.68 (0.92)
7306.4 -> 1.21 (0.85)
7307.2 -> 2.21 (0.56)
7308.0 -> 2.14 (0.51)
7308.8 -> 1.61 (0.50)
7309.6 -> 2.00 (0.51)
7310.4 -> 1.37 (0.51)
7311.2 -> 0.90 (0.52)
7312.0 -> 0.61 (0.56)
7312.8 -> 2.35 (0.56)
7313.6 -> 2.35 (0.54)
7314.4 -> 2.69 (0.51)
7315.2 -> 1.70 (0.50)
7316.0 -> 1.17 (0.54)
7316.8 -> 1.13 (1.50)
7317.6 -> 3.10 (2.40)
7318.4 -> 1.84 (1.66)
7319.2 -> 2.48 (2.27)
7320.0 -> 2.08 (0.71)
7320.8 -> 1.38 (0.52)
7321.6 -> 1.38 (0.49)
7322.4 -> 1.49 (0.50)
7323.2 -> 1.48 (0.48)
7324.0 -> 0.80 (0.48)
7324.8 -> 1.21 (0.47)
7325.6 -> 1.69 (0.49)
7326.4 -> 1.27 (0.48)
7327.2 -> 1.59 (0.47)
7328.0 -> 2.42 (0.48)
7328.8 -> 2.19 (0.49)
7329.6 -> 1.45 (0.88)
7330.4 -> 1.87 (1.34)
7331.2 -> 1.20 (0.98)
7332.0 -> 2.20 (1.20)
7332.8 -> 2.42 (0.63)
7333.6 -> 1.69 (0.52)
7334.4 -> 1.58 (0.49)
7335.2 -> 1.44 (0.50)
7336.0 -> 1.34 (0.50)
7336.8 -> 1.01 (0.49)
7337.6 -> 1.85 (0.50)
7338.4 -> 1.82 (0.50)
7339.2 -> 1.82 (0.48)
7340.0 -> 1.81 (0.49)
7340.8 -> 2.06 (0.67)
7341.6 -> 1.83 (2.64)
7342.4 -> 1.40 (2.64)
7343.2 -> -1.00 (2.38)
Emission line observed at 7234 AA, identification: H-alpha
